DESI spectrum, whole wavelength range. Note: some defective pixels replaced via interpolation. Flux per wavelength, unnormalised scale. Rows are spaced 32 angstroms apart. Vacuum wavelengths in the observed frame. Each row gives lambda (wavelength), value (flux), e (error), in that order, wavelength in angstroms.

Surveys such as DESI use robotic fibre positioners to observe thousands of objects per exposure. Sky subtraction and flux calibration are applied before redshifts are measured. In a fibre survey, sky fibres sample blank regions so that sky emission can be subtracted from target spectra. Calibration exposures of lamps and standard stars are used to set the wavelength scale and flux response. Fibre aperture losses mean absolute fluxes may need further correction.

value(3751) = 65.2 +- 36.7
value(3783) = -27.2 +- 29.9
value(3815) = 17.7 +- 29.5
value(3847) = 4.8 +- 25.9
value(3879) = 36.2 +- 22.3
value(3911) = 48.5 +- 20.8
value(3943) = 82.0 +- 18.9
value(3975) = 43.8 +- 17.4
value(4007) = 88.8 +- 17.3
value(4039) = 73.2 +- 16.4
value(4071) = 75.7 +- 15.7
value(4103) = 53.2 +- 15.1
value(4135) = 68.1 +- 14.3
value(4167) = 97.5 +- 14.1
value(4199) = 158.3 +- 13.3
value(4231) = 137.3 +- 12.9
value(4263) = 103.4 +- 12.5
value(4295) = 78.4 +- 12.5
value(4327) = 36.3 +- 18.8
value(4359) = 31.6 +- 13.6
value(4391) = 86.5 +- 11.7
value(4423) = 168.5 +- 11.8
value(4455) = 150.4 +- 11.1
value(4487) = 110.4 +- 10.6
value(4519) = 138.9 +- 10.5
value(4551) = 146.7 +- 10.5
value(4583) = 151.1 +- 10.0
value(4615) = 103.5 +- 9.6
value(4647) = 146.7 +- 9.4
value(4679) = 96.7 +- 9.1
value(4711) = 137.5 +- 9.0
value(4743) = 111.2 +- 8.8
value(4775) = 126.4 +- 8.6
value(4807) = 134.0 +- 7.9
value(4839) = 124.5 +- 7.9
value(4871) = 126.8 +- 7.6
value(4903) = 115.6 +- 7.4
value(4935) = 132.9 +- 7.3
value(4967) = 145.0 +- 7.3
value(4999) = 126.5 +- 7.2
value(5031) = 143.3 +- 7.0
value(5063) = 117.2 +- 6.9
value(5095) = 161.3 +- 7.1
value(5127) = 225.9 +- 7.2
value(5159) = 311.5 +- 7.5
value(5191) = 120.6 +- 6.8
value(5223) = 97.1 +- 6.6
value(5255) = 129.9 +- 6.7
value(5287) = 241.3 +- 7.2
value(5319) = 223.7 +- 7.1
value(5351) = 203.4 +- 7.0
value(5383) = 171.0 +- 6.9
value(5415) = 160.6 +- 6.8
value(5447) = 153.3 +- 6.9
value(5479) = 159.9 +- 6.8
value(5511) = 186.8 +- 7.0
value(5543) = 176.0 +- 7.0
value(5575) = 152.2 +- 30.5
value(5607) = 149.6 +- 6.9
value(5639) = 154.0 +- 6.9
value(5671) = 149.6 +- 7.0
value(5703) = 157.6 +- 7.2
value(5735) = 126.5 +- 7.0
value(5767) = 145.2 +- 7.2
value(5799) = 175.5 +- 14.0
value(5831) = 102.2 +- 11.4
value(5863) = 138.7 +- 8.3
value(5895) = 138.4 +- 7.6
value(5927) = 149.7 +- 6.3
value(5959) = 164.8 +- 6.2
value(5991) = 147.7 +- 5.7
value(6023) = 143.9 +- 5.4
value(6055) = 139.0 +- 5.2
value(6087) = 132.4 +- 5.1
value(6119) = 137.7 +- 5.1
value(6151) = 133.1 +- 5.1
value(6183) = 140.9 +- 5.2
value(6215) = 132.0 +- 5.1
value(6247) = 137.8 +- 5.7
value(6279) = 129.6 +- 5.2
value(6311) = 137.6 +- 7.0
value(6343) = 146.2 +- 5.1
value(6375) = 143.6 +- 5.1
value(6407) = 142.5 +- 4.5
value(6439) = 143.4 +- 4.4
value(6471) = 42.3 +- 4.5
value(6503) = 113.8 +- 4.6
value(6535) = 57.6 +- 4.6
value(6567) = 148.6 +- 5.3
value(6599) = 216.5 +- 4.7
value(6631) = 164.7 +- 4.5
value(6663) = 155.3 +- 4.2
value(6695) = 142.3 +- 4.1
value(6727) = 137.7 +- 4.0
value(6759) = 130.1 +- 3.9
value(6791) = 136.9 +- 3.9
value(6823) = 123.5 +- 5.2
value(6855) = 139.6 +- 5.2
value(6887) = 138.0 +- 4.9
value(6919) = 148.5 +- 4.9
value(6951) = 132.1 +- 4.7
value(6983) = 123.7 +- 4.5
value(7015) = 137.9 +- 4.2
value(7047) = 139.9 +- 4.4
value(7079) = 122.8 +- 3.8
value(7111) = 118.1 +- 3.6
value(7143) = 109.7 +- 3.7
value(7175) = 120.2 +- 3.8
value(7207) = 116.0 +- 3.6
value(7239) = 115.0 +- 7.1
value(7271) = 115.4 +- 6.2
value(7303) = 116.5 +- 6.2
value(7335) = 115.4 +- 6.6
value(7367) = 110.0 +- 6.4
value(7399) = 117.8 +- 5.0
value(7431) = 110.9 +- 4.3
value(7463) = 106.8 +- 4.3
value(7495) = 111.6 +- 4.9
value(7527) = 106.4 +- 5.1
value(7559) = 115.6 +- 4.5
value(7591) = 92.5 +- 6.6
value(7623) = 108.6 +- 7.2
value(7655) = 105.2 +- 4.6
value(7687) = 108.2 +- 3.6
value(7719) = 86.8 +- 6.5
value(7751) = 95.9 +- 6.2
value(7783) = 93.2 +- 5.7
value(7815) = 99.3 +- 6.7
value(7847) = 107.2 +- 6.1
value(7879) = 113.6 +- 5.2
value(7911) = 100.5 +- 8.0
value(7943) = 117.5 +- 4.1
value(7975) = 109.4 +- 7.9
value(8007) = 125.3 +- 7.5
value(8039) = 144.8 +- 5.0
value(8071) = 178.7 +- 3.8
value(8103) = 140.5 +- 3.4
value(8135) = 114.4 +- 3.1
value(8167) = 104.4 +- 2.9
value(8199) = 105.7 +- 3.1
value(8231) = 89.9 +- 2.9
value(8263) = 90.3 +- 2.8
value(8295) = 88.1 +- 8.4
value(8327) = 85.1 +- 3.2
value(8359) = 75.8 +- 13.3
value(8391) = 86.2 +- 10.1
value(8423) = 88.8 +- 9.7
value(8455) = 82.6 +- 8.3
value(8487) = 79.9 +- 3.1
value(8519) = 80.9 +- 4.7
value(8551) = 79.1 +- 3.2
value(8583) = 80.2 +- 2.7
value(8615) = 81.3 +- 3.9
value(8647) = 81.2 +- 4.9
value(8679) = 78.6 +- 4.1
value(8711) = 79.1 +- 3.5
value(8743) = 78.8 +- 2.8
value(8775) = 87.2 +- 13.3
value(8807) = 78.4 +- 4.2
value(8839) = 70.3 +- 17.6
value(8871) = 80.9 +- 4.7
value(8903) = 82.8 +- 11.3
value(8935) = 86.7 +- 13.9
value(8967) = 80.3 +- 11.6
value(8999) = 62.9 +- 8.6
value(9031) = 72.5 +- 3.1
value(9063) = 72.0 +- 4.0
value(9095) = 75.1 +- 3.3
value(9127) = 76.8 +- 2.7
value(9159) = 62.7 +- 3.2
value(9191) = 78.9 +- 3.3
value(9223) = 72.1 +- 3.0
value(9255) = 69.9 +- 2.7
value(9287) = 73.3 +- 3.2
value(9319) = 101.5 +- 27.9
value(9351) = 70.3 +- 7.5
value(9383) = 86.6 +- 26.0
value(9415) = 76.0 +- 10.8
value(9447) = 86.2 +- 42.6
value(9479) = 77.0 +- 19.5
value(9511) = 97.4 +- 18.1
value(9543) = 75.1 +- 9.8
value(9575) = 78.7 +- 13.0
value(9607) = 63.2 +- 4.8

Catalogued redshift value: 0.03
